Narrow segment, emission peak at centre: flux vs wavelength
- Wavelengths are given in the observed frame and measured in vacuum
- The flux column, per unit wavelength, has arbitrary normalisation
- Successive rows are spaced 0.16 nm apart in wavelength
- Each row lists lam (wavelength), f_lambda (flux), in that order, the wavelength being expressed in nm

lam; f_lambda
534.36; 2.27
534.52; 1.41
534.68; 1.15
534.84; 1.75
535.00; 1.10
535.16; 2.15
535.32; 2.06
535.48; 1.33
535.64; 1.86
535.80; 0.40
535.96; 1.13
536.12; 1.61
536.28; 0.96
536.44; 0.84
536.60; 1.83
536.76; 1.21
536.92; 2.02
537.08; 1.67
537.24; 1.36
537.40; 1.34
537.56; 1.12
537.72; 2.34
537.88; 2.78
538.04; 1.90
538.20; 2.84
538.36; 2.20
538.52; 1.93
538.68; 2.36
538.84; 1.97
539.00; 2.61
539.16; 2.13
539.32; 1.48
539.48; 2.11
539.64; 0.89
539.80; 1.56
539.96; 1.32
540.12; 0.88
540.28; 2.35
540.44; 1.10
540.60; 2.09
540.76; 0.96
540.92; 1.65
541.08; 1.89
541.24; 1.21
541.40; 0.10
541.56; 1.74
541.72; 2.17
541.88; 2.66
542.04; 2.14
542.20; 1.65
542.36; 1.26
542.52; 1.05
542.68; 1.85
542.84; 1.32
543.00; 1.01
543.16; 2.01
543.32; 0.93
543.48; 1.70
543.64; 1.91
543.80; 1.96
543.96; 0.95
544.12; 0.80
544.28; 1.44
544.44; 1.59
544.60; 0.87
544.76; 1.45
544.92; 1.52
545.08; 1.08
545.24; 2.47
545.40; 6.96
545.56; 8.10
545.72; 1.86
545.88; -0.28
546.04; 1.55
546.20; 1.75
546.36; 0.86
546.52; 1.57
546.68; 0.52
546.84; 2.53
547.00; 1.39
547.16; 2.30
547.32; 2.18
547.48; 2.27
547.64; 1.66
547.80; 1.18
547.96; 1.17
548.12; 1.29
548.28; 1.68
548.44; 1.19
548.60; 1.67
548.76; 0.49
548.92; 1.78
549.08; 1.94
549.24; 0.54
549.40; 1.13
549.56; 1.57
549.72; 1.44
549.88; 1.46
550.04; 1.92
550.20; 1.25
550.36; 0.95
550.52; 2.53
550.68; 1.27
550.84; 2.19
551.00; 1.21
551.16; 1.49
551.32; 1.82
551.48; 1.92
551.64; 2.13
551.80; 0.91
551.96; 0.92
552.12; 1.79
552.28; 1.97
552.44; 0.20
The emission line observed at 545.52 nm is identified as H-beta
